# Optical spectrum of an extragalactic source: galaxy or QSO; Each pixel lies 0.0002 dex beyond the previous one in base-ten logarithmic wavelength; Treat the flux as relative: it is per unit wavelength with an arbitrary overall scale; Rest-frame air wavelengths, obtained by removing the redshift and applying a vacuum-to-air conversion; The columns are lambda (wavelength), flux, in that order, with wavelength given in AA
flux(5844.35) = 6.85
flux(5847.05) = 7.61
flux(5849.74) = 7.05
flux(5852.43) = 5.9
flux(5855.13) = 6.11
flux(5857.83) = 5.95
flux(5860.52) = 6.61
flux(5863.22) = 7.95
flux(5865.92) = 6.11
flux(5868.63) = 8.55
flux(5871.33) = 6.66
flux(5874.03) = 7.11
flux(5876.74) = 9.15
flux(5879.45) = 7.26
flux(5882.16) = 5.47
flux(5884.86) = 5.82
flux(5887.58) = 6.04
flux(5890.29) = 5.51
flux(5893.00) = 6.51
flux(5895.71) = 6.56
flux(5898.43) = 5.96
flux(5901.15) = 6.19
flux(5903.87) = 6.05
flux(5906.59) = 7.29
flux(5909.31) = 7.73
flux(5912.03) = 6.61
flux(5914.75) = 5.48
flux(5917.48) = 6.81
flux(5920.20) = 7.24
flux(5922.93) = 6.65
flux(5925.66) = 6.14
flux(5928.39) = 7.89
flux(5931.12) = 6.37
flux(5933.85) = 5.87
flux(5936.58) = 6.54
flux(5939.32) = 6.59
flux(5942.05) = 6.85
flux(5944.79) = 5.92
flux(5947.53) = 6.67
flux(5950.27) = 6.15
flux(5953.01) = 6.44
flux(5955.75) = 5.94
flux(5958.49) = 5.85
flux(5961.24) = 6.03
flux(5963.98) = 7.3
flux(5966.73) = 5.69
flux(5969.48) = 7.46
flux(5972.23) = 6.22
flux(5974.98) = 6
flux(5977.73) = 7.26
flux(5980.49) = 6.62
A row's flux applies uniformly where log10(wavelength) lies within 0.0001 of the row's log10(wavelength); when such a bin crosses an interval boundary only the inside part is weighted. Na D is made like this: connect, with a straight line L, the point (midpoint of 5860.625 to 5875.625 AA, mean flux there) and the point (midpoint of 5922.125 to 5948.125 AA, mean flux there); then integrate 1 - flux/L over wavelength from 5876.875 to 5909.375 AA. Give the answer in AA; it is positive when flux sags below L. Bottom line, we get 2.64 AA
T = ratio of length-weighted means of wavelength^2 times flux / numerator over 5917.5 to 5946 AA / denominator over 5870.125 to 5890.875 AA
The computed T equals 1.0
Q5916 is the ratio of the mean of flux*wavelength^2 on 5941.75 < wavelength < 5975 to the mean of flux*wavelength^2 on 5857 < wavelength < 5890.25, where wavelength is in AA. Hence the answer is 1.0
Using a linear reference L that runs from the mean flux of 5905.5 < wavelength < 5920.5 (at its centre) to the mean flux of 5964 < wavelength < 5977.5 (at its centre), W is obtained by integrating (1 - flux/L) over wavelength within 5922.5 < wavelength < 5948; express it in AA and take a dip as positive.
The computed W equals 0.6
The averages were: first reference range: 6.83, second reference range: 6.52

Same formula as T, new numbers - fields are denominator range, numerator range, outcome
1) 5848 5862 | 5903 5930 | 1.09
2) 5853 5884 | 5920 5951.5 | 0.96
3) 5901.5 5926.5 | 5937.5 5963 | 0.96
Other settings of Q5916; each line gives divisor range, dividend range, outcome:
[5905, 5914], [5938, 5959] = 0.91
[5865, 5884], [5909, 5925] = 0.94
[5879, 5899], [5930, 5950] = 1.07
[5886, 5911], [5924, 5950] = 1.03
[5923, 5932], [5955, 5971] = 0.95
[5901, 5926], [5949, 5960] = 0.93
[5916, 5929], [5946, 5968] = 0.92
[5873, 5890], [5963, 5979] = 1.02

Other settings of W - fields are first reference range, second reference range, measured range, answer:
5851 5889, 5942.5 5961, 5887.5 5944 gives -0.8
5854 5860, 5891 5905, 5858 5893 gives -3.7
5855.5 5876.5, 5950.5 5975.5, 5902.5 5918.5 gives 0.2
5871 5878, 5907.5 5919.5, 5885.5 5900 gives 2.3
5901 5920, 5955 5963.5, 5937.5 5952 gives -0.4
